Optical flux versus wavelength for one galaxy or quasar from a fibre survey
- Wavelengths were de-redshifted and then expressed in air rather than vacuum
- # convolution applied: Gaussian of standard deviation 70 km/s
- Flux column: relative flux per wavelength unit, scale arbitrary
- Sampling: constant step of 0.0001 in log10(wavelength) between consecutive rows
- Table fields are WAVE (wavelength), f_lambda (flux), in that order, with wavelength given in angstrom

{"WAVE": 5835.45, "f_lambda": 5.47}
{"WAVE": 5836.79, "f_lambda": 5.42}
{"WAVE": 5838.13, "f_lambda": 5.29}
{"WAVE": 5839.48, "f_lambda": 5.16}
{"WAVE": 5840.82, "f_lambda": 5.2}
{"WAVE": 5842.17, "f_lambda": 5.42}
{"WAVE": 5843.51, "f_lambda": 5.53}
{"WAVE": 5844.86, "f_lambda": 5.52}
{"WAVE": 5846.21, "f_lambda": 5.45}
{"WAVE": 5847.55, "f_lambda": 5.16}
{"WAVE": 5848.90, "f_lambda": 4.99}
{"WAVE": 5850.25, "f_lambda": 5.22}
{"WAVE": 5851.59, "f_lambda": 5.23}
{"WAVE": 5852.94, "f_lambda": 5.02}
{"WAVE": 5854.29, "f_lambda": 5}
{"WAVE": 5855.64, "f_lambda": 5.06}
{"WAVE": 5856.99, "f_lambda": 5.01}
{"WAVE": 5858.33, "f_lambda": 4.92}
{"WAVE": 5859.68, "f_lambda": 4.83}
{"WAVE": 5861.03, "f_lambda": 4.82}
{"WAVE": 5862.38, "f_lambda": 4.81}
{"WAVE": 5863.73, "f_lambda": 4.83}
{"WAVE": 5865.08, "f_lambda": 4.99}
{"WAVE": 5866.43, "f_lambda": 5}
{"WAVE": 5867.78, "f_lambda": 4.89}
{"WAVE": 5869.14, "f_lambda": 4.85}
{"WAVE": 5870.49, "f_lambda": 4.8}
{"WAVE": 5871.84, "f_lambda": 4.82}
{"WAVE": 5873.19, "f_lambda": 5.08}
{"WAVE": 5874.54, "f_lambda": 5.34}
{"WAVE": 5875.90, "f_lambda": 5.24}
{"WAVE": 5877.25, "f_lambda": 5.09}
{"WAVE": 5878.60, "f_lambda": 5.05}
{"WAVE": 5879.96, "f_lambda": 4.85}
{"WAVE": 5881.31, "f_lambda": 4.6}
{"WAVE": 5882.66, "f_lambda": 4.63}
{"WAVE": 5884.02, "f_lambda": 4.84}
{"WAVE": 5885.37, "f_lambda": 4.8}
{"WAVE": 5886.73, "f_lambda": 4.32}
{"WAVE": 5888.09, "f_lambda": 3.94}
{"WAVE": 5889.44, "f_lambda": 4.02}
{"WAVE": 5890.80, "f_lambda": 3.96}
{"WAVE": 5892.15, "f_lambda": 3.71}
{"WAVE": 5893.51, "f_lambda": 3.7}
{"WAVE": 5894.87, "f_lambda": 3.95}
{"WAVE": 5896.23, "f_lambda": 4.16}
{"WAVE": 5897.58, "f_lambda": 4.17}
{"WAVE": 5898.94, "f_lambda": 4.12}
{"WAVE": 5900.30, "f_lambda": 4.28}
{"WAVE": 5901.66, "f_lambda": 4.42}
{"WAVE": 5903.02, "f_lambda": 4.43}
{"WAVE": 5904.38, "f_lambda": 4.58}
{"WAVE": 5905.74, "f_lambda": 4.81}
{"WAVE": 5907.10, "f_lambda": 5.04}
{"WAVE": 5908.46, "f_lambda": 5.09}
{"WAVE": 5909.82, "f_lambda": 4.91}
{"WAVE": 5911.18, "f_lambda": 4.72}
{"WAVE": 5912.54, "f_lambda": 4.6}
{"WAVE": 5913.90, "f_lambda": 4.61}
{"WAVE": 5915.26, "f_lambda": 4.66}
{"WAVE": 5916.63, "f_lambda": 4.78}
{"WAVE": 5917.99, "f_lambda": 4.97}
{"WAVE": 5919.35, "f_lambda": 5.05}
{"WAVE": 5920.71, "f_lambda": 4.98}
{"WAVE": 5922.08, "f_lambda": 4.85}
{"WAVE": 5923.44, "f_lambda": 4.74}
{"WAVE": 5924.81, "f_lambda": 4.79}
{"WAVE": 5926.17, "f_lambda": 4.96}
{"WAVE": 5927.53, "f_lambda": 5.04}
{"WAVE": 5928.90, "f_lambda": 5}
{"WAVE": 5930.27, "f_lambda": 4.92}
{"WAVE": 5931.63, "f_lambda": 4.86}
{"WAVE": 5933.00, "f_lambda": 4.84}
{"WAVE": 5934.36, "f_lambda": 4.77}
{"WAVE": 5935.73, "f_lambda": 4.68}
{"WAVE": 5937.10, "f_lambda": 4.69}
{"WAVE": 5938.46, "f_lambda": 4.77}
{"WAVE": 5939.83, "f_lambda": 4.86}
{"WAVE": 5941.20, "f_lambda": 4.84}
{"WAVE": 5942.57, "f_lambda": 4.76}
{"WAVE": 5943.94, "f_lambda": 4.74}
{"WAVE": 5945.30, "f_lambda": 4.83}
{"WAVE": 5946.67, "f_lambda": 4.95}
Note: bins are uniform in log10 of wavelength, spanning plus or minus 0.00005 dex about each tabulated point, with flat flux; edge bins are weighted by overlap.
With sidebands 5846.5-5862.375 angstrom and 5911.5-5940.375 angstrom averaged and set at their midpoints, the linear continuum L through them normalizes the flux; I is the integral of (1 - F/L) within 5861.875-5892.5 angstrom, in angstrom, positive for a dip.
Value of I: 1.5 angstrom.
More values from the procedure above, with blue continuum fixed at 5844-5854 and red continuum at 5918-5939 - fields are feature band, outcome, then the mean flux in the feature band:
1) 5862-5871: 0.45 angstrom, 4.88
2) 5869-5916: 4.25 angstrom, 4.57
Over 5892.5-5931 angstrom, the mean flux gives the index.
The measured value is 4.65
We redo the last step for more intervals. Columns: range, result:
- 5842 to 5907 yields 4.75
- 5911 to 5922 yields 4.8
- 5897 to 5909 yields 4.54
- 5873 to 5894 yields 4.57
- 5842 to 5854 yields 5.27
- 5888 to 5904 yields 4.09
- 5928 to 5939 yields 4.82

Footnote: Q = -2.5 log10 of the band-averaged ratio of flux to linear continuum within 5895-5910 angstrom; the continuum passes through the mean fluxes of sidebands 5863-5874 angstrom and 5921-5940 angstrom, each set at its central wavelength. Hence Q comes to 0.08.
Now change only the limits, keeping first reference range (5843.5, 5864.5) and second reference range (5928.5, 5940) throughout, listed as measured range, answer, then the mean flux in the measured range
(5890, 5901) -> 0.23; 4.01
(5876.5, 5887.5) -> 0.05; 4.77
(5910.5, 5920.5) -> 0.02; 4.78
